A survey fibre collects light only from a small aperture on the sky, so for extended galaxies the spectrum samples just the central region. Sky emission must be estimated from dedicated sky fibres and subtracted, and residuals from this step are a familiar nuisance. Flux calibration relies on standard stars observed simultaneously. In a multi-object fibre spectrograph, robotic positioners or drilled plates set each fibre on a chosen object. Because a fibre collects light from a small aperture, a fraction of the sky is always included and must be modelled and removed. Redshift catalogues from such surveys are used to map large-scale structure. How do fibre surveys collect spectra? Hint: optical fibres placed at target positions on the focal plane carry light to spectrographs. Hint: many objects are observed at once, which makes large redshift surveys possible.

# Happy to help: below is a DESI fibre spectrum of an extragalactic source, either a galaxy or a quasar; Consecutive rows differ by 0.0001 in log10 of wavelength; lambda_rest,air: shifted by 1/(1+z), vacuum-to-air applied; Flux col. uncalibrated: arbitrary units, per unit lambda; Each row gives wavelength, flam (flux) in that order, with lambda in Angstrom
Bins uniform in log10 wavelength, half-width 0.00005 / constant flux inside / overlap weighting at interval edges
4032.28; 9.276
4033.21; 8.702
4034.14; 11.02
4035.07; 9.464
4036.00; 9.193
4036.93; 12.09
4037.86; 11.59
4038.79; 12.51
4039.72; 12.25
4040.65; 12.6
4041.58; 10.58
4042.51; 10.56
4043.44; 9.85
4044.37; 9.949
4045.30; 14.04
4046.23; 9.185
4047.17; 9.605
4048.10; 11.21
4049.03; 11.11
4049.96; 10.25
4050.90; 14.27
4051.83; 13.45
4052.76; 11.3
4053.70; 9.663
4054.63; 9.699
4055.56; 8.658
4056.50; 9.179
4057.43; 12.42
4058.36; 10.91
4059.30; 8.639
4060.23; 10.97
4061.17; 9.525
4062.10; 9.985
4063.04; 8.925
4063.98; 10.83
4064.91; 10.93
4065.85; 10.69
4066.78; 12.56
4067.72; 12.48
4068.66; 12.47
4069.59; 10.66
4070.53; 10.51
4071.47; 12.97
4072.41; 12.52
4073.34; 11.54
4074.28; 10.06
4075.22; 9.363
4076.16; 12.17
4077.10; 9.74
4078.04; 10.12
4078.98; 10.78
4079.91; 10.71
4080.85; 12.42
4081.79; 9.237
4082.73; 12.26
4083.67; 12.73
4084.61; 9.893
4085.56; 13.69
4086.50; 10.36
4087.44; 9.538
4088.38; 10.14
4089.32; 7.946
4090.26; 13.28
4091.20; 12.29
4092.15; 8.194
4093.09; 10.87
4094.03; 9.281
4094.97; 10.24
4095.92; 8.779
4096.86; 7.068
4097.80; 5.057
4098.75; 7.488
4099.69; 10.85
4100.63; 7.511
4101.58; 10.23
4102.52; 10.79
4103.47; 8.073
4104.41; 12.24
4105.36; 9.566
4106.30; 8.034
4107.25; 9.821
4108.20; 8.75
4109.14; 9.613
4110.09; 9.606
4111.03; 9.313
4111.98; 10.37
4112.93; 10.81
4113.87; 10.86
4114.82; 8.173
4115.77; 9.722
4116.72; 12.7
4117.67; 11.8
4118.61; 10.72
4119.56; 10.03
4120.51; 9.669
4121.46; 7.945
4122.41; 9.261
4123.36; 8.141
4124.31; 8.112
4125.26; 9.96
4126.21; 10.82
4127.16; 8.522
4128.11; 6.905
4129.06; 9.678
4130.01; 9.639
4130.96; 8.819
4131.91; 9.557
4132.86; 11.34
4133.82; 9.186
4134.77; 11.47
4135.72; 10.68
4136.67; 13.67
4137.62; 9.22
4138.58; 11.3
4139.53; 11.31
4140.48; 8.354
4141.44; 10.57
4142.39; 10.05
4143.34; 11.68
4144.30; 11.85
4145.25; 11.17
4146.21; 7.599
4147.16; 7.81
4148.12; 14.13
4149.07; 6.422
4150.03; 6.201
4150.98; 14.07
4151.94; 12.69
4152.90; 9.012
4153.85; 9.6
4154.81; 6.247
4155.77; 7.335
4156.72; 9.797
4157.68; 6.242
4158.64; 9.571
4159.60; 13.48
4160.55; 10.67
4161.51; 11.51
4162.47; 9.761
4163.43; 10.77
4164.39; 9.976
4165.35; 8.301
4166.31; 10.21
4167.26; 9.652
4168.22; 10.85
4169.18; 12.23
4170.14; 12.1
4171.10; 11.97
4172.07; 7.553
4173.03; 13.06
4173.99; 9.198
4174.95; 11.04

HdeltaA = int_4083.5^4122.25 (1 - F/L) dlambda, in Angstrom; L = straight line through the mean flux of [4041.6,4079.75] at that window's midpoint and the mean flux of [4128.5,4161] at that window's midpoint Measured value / 2.21 Angstrom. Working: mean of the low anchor 10.8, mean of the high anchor 10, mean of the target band 9.83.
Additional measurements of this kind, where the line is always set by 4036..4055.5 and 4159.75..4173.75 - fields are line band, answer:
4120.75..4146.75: 2.2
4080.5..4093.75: 0.2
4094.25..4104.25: 2.0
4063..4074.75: -0.3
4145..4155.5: 1.2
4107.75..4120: 0.8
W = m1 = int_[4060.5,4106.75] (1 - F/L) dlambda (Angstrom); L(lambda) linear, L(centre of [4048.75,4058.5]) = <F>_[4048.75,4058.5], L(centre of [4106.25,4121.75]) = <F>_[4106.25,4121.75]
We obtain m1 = 0.6 Angstrom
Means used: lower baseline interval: 11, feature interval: 10.4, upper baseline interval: 9.95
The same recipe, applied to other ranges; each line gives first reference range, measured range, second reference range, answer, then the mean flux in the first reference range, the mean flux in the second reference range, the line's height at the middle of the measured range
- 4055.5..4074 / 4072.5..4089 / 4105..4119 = -0.4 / 10.9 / 9.99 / 10.6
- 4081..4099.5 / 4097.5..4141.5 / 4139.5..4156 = 0.7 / 9.97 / 9.78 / 9.87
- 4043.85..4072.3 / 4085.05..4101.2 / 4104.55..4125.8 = 1.0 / 10.9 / 9.72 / 10.2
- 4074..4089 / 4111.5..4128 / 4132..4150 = 1.1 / 10.8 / 10.3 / 10.5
